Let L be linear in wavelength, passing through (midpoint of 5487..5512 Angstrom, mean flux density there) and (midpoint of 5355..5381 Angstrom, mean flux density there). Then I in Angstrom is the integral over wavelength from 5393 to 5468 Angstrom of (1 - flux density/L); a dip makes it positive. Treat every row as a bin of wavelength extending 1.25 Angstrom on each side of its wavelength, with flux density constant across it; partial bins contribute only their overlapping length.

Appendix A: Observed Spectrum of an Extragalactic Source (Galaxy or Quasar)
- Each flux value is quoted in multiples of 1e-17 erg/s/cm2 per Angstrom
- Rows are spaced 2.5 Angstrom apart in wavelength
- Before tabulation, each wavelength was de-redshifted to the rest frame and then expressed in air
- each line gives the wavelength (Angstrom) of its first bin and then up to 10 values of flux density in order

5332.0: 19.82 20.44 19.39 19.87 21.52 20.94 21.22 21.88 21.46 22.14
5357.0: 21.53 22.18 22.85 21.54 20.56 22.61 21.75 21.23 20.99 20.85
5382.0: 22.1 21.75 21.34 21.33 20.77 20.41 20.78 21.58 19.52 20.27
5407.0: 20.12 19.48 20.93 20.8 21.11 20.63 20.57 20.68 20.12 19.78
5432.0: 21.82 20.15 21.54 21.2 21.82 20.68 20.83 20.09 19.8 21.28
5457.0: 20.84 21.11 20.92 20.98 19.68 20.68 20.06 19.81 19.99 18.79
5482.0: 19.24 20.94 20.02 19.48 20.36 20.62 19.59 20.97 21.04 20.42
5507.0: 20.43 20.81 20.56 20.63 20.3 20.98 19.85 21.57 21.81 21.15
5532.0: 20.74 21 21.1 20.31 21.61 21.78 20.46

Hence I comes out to 1.4 Angstrom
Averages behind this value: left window 21.6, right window 20.4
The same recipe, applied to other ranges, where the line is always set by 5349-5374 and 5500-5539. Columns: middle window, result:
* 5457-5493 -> 1.6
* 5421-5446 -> 0.6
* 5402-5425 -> 1.1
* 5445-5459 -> 0.4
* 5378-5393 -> 0.2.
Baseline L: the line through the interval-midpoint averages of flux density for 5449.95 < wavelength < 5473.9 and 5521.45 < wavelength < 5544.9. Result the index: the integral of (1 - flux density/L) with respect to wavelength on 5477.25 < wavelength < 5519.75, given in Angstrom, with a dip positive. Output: 1.14 Angstrom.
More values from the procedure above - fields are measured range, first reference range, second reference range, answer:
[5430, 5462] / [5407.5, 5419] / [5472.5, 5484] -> -1.33 Angstrom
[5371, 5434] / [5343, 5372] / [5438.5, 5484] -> 1.03 Angstrom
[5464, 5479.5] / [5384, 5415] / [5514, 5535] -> 0.56 Angstrom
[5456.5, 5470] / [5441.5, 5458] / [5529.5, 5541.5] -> 0.03 Angstrom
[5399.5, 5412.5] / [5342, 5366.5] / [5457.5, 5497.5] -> 0.55 Angstrom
